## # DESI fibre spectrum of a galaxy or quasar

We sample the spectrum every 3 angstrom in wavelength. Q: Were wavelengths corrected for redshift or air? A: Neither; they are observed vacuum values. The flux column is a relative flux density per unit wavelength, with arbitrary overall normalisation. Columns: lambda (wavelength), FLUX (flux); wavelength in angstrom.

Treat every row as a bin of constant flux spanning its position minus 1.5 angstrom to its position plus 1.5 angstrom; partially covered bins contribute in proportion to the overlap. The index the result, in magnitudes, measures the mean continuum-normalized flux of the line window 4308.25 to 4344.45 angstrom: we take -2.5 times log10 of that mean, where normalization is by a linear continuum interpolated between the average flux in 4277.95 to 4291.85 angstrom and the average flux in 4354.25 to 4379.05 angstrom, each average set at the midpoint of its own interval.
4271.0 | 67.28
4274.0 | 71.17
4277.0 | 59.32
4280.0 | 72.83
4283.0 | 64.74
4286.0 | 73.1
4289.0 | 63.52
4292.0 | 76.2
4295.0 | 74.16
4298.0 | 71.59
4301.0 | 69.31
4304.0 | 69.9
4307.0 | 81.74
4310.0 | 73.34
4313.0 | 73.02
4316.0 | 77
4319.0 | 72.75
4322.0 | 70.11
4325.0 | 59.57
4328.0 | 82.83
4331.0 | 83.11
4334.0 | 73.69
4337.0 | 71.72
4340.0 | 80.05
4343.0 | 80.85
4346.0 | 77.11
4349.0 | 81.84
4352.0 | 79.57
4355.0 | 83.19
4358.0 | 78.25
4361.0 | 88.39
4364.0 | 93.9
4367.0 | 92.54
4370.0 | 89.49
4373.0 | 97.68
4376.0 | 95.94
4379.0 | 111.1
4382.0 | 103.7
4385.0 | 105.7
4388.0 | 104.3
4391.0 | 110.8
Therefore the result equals 0.08 mag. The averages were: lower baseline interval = 68.9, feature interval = 74.9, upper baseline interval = 91.4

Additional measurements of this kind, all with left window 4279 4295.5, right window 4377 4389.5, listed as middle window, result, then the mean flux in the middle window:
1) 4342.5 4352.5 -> 0.16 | 79.8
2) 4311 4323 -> 0.11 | 73.4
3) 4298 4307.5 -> 0.05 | 72.5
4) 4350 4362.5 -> 0.17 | 82.3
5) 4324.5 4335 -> 0.13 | 76.3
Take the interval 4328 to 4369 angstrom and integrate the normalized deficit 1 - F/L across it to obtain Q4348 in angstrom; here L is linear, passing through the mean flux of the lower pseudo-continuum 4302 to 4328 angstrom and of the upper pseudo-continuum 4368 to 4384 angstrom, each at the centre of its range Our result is 2.5 angstrom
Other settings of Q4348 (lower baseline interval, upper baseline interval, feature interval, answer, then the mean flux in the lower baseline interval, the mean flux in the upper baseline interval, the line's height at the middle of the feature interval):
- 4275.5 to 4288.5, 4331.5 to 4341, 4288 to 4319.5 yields -1.11 angstrom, 67.2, 75.7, 70.6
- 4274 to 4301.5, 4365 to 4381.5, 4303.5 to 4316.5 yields 0.27 angstrom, 69.5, 97.6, 76.8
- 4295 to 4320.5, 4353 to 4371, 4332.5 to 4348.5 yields 0.96 angstrom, 73.6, 87.4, 81.9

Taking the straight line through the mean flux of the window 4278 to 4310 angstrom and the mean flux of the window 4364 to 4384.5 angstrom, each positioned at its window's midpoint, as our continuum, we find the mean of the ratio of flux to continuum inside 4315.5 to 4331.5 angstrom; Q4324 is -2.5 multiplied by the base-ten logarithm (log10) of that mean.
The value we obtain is 0.112 mag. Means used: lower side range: 71.6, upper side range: 98.4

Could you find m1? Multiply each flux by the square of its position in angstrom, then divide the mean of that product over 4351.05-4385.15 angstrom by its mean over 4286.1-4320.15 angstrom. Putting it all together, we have 1.31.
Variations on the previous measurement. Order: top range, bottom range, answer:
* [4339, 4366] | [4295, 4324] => 1.16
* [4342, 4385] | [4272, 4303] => 1.34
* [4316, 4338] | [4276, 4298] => 1.08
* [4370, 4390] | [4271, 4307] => 1.52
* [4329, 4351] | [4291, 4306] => 1.10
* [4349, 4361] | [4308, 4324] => 1.14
